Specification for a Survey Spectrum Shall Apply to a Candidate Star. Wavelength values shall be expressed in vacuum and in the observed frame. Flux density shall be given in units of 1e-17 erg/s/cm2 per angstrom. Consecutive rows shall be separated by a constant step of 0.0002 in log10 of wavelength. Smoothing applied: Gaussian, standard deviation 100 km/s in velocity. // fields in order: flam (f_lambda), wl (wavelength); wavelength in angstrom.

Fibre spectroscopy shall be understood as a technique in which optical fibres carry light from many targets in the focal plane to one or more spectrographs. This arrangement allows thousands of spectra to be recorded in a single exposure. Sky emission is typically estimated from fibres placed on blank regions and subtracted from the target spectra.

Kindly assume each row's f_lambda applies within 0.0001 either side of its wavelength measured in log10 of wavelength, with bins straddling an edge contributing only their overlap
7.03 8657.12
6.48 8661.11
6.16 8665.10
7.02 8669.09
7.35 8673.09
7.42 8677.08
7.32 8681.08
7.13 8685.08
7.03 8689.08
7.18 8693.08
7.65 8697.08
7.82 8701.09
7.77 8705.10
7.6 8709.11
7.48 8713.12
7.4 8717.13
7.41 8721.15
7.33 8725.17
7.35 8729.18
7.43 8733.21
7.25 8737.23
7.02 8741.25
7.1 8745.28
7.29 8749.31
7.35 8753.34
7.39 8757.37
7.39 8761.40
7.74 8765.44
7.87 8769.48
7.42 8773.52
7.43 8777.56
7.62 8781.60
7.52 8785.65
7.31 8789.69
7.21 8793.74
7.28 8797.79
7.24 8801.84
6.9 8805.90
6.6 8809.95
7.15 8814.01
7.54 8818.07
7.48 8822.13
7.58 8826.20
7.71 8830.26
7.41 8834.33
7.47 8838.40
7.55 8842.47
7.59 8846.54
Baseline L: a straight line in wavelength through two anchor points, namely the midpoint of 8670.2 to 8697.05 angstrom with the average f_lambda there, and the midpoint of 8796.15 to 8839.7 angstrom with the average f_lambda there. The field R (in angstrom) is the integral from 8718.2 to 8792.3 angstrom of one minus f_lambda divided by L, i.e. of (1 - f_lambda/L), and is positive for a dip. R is -1.2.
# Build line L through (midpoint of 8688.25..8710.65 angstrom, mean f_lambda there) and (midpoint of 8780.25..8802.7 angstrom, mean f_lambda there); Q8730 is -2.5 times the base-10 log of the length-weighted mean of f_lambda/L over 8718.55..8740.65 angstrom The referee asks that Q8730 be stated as 0.021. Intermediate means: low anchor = 7.53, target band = 7.33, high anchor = 7.36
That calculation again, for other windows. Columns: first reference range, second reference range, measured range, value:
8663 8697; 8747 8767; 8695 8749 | -0.02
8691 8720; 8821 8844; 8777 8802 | 0.02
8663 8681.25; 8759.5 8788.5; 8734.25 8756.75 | 0.03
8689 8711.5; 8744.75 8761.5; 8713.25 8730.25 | 0.01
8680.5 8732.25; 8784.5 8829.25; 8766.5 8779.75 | -0.04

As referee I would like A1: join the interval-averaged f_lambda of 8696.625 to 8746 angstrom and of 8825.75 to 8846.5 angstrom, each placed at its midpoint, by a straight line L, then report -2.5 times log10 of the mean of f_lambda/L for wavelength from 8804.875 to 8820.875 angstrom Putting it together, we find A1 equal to 0.07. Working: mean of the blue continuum 7.43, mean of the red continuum 7.55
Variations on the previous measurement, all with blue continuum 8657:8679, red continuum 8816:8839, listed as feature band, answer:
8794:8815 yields 0.06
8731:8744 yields -0.01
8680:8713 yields -0.06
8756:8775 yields -0.04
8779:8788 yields -0.03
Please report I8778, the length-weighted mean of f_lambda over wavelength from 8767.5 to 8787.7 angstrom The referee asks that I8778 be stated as 7.57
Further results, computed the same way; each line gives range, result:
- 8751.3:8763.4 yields 7.38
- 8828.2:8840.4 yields 7.53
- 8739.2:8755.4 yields 7.19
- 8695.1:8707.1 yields 7.74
